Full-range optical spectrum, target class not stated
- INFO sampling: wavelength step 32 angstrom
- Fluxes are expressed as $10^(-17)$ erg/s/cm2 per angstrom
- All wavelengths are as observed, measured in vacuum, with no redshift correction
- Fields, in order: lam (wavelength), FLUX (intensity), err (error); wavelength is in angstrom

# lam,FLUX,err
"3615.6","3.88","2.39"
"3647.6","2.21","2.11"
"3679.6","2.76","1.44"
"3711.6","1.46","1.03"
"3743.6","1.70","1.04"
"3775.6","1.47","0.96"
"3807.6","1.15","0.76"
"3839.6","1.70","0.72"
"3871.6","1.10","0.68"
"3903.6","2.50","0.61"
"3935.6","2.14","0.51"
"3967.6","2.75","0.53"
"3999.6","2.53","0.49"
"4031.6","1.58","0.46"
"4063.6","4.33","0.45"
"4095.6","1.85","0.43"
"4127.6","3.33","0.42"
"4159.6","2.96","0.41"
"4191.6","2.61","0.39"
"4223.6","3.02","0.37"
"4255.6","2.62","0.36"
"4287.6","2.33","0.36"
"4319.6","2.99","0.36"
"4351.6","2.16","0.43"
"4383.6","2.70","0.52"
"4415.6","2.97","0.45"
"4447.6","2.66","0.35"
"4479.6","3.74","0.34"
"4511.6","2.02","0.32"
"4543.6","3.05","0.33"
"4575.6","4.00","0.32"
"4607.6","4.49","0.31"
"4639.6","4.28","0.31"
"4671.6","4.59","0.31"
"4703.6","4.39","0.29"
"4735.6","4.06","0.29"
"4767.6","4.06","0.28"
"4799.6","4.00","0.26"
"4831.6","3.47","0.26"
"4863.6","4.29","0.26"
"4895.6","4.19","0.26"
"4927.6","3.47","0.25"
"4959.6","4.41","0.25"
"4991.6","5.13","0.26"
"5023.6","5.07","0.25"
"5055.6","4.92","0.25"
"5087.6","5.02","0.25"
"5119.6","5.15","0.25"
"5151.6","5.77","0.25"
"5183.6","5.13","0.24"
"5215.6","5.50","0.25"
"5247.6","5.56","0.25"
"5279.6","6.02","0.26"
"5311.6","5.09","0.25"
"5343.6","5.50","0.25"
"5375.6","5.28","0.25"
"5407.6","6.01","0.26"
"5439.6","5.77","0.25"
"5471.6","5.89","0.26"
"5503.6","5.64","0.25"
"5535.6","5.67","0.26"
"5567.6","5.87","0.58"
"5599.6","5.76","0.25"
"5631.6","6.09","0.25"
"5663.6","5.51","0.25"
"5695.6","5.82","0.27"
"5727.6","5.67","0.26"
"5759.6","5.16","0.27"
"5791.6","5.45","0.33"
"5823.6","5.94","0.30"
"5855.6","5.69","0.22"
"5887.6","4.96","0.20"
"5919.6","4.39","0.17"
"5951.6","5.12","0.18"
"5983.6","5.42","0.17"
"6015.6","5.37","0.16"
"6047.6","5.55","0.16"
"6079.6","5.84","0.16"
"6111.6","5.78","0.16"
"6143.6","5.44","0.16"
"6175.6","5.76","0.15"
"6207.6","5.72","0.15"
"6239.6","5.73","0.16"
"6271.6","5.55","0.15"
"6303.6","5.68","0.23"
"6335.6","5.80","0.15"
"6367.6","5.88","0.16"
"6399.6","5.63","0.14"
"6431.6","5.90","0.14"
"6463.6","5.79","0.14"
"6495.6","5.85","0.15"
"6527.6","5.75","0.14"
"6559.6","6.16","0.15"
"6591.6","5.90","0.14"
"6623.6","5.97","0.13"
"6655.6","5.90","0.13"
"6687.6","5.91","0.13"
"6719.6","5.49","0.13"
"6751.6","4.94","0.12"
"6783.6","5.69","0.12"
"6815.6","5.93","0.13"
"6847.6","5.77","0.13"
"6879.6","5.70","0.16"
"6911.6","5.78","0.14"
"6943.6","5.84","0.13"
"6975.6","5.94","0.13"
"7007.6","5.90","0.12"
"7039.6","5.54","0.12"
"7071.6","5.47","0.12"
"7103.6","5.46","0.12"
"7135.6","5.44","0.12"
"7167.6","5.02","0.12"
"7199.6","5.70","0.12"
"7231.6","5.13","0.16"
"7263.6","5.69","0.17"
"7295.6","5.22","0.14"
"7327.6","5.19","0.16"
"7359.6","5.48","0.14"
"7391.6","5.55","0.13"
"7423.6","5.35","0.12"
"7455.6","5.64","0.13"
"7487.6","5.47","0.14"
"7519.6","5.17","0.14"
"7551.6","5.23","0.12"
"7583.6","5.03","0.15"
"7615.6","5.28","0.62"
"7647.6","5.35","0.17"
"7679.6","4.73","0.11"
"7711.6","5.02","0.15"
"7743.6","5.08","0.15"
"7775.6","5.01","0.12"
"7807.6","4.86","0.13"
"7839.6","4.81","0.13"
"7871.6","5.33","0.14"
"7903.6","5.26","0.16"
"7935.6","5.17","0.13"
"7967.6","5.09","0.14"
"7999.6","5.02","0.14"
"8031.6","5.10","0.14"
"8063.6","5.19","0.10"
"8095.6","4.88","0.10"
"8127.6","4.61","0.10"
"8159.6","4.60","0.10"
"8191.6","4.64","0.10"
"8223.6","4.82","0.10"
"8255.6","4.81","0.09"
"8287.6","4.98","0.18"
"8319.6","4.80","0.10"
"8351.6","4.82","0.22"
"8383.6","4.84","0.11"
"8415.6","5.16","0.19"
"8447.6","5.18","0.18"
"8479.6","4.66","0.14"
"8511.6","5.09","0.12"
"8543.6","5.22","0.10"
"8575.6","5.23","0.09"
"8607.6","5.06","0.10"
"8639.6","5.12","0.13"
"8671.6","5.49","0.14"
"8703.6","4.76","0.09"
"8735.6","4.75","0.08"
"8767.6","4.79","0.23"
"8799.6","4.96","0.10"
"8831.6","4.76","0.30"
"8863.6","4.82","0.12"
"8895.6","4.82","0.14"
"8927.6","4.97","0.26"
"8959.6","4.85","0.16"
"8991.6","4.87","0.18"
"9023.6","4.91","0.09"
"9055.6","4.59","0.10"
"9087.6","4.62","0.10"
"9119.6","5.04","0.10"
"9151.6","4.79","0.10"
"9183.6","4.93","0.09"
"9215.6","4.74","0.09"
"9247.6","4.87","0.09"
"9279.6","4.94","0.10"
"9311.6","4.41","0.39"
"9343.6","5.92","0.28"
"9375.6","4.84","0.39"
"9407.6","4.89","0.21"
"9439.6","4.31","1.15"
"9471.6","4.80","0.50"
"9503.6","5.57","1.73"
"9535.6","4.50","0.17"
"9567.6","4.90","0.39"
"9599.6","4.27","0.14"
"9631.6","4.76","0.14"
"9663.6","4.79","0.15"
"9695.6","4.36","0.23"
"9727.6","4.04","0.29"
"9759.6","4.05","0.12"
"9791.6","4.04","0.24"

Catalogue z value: 0.14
